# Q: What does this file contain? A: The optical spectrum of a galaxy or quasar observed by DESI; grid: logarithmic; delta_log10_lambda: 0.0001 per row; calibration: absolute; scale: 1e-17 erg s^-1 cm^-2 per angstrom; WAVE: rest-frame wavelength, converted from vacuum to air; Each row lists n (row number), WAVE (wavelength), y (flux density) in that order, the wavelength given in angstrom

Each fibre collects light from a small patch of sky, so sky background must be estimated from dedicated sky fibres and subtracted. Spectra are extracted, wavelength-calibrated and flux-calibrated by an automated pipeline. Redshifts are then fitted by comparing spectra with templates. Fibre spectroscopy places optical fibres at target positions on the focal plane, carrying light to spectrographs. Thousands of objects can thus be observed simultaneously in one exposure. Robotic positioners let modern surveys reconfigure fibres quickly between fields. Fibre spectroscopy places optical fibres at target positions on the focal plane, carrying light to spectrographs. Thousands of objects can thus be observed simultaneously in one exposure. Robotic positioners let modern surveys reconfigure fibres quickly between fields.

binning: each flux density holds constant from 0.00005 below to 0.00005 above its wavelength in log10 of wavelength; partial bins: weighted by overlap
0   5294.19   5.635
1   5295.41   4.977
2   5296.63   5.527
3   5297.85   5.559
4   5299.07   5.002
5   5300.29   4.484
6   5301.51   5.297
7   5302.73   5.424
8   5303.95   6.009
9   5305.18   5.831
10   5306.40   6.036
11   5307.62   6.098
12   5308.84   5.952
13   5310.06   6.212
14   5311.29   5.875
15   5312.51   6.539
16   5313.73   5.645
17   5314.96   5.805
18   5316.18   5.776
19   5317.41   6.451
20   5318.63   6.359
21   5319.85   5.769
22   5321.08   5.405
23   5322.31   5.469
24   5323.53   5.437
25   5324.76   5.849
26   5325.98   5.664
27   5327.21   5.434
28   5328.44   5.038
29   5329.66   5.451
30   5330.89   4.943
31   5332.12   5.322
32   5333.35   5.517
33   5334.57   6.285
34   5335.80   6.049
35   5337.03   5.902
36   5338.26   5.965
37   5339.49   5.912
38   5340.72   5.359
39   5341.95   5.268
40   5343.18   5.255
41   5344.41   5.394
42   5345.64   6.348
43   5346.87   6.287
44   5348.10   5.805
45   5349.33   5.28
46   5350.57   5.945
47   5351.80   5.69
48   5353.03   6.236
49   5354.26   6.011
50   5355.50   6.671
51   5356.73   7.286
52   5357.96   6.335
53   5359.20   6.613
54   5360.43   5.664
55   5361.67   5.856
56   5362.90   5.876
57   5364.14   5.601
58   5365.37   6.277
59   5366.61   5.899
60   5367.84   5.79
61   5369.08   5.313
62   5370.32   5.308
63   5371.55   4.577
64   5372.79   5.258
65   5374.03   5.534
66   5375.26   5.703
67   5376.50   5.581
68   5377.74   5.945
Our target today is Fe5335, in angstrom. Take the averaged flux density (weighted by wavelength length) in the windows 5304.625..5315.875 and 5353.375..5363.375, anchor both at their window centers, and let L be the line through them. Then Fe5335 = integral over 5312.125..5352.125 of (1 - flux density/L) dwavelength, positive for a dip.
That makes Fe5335 2.7 angstrom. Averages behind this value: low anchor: 6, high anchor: 6.29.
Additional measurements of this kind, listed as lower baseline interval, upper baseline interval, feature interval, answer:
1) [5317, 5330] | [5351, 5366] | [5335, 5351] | 0.51 angstrom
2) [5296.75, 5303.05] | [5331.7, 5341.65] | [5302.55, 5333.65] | -1.63 angstrom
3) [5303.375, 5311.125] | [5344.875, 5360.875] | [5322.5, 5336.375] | 1.24 angstrom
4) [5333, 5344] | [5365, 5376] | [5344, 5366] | -1.82 angstrom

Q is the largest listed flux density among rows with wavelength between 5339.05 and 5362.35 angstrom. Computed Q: 7.286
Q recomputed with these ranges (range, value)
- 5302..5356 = 6.671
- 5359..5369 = 6.613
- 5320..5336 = 6.285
